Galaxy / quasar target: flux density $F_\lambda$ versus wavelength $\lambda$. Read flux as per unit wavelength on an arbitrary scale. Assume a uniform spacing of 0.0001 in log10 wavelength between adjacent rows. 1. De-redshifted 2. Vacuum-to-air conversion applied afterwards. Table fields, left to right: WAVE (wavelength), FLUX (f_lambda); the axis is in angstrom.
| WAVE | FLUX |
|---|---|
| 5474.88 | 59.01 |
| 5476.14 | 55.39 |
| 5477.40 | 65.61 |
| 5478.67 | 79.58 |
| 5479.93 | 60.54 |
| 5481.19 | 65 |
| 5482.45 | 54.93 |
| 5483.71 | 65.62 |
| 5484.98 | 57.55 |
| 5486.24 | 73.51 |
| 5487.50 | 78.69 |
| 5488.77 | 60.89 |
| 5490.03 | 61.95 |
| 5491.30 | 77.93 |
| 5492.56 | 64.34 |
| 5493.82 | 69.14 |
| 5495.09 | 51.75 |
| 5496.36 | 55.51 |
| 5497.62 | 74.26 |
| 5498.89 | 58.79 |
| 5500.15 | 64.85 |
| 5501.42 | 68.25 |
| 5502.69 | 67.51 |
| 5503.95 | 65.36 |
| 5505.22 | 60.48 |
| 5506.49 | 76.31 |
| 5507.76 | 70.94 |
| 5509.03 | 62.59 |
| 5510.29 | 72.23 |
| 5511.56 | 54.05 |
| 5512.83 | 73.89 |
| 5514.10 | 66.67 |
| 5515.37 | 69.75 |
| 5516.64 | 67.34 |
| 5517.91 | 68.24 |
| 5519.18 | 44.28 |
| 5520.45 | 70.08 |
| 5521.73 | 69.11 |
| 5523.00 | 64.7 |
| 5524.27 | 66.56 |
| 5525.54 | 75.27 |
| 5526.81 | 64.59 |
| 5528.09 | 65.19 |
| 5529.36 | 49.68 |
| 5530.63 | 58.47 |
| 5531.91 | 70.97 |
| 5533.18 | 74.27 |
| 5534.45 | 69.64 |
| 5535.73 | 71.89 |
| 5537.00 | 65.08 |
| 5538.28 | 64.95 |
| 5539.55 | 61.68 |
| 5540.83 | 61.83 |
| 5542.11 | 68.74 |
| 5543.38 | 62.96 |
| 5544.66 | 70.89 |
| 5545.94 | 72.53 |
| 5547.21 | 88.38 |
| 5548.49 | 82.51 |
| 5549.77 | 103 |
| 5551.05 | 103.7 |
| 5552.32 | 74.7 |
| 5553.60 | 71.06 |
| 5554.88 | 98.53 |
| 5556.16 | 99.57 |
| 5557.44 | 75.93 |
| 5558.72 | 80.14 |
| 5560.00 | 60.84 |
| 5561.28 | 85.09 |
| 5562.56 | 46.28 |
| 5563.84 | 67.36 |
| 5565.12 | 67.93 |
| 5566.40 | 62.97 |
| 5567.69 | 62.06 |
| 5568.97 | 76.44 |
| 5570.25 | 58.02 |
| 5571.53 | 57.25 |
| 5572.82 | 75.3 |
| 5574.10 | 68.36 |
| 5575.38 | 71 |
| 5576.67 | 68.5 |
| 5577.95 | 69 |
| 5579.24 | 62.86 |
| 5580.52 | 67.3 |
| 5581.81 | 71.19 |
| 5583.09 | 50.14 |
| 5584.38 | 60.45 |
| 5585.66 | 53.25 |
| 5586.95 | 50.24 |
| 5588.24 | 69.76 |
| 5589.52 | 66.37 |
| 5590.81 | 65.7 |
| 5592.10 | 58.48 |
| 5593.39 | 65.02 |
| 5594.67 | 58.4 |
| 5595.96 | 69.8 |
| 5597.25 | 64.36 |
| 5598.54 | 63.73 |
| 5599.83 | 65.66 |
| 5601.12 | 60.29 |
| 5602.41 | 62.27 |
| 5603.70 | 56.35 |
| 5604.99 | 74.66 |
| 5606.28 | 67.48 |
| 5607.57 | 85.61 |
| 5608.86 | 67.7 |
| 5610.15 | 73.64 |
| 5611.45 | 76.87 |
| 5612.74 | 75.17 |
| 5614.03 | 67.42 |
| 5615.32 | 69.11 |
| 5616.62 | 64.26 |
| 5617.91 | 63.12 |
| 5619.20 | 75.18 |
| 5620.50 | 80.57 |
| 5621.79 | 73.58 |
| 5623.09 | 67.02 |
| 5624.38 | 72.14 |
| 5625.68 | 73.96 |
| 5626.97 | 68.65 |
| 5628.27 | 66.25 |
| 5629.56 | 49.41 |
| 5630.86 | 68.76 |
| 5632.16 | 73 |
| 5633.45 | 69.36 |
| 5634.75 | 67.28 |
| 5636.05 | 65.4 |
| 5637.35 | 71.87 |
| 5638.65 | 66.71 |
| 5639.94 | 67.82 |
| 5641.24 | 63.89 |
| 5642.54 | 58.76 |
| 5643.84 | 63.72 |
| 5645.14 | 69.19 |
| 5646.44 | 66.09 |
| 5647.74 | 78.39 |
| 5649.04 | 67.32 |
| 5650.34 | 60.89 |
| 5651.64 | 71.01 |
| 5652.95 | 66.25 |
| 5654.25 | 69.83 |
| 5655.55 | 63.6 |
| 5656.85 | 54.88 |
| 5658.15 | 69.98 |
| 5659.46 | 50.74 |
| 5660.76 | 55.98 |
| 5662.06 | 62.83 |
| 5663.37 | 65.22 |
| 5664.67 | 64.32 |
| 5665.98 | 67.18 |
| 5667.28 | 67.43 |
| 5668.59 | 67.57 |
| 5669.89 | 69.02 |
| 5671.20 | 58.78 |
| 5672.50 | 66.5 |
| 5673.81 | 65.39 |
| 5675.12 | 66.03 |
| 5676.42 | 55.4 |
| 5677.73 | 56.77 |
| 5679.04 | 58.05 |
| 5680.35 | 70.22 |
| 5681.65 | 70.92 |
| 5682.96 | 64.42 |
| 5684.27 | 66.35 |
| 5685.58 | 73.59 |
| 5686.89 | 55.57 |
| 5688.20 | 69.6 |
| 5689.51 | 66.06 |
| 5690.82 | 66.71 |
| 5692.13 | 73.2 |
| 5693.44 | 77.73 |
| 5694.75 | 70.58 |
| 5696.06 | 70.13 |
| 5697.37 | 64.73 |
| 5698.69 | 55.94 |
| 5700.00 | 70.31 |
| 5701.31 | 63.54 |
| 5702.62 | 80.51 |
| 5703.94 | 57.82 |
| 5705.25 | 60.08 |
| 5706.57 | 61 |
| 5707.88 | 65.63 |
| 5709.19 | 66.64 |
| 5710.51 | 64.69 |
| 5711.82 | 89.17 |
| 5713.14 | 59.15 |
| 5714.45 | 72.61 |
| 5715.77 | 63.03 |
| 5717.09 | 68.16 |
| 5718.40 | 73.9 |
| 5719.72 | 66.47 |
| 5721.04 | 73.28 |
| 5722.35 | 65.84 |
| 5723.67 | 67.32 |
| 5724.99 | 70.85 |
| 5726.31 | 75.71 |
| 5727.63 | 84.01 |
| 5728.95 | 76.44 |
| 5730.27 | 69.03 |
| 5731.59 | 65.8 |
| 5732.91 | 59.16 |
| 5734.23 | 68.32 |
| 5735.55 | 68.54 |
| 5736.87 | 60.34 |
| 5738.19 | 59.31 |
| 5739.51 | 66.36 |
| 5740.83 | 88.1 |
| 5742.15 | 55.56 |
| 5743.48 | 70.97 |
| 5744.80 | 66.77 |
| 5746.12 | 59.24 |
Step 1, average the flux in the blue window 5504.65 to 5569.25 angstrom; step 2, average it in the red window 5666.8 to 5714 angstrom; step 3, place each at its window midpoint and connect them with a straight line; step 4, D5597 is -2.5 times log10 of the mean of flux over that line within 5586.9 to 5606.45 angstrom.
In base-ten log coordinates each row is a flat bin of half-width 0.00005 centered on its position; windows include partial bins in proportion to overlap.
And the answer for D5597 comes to 0.08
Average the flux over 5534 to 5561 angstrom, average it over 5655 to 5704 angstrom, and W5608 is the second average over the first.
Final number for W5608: 0.85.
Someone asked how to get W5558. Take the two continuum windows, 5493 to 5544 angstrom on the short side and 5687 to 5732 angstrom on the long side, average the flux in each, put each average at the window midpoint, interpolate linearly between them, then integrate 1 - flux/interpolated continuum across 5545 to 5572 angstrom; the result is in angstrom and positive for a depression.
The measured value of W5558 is -4.0 angstrom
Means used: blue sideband 65.4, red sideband 68.8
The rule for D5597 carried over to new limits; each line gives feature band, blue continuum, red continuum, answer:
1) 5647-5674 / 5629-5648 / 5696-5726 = 0.031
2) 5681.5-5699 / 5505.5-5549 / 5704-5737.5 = 0.010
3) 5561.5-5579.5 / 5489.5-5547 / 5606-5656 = 0.027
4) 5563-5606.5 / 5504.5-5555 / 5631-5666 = 0.061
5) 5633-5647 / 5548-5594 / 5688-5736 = 0.050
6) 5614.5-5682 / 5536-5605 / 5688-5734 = 0.044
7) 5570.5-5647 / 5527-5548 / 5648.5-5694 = -0.009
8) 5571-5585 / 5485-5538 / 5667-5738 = 0.015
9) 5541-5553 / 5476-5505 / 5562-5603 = -0.239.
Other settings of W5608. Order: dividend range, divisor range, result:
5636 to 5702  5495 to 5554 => 0.96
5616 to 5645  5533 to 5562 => 0.88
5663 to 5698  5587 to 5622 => 0.98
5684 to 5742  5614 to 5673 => 1.03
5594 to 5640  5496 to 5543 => 1.04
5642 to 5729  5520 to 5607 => 0.97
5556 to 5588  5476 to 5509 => 1.01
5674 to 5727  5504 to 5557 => 0.95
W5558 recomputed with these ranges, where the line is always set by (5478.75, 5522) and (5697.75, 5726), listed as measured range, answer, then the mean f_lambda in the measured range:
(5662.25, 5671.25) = 0.1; 65.9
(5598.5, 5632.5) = -1.2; 69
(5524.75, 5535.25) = -0.1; 66.1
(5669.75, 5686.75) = 0.7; 64.3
